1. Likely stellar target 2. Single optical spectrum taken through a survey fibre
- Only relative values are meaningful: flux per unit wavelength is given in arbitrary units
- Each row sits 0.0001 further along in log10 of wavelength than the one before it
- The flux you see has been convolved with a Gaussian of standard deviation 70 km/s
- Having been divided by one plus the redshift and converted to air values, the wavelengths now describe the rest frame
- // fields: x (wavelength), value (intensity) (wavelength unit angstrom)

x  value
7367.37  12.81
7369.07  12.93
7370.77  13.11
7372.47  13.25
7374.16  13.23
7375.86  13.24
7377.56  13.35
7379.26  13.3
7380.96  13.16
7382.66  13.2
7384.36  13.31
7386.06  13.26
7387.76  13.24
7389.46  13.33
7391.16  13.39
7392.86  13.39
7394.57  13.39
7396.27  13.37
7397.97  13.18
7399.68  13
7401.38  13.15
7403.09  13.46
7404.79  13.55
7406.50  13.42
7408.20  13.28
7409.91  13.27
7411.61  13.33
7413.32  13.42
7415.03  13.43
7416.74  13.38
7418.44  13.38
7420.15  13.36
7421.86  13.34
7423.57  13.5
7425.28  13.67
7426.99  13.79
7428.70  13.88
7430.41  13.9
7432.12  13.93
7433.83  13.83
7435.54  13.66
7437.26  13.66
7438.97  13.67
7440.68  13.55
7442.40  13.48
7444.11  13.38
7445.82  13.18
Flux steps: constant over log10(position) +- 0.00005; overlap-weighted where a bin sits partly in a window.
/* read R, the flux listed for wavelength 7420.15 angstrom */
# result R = 13.36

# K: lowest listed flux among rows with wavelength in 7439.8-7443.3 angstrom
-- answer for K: 13.48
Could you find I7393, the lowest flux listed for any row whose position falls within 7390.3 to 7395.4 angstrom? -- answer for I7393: 13.39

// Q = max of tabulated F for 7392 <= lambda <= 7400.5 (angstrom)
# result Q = 13.39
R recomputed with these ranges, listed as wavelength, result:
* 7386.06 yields 13.26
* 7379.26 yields 13.3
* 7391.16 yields 13.39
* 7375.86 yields 13.24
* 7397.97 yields 13.18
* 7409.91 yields 13.27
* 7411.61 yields 13.33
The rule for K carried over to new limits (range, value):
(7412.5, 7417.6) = 13.38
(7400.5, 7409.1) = 13.15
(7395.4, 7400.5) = 13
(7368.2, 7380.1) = 12.93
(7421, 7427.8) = 13.34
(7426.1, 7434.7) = 13.79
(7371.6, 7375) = 13.23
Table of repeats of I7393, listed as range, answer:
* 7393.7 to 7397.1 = 13.37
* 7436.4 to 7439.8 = 13.66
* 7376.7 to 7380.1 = 13.3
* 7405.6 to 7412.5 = 13.27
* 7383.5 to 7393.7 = 13.24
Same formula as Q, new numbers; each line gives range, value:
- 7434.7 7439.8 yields 13.67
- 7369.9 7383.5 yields 13.35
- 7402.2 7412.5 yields 13.55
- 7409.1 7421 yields 13.43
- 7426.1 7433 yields 13.93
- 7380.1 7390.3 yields 13.33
